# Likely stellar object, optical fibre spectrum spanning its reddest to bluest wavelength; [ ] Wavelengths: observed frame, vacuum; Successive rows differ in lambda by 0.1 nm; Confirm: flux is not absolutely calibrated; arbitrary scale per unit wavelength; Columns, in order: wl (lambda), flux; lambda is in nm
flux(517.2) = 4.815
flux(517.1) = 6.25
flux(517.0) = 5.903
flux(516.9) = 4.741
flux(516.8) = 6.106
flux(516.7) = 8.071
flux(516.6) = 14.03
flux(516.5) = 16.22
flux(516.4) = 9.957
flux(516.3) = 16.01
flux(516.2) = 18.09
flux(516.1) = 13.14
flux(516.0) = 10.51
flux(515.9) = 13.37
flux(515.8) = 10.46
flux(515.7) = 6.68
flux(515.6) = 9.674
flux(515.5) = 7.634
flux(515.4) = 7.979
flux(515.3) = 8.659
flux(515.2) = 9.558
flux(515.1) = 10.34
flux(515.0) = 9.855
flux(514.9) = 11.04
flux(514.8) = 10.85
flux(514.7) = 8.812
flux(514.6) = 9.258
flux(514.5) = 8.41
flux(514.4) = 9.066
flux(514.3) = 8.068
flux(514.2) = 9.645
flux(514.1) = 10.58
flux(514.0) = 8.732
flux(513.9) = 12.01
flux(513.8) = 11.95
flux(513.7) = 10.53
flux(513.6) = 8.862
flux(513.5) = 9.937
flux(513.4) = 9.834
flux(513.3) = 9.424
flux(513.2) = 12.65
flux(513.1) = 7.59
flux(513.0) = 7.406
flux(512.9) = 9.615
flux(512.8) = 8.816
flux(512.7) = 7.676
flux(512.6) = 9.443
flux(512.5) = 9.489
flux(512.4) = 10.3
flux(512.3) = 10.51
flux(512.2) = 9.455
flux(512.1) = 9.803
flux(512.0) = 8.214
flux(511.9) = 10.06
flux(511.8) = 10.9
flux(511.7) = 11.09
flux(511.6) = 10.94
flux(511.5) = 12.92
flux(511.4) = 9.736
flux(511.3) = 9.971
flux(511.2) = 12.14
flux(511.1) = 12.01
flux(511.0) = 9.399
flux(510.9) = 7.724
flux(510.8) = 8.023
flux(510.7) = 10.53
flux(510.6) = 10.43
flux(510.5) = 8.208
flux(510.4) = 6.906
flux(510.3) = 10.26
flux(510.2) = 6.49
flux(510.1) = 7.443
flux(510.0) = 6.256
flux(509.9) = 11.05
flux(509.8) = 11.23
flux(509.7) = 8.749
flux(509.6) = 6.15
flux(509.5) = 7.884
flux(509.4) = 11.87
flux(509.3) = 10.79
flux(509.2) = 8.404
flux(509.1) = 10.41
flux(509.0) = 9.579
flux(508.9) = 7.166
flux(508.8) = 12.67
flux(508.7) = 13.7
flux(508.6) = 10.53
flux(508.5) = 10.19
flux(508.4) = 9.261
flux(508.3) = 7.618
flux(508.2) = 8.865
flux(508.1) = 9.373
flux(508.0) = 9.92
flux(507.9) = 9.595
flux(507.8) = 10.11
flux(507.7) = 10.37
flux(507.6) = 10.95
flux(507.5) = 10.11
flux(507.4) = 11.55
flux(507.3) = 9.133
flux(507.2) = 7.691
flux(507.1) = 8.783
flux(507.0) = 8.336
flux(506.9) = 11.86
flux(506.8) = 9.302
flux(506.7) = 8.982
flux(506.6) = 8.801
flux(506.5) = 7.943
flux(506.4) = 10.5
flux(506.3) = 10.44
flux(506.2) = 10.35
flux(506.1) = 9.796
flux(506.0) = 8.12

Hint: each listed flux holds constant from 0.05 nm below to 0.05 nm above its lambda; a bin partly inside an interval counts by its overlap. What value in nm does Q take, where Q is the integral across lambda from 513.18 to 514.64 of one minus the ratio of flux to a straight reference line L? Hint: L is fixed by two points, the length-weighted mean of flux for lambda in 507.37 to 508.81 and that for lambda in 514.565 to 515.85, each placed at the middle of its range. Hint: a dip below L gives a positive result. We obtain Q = -0.06 nm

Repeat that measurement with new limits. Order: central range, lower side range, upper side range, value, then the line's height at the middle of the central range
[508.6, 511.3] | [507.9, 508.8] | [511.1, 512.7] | 0.19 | 10.2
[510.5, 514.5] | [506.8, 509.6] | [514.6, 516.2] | 0.06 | 10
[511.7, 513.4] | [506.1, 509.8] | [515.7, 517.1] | 0.14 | 10.4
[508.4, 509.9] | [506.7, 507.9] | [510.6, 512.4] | 0.00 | 9.98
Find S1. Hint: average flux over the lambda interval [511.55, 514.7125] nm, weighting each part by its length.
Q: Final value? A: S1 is 9.67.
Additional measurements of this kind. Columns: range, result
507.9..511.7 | 9.61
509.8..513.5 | 9.55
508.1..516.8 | 9.93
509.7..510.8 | 8.84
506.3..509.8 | 9.66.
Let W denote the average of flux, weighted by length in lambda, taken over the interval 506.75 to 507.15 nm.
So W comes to 9.57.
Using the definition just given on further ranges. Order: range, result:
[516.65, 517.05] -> 6.21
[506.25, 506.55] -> 9.63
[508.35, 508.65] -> 9.99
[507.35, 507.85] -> 10.6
